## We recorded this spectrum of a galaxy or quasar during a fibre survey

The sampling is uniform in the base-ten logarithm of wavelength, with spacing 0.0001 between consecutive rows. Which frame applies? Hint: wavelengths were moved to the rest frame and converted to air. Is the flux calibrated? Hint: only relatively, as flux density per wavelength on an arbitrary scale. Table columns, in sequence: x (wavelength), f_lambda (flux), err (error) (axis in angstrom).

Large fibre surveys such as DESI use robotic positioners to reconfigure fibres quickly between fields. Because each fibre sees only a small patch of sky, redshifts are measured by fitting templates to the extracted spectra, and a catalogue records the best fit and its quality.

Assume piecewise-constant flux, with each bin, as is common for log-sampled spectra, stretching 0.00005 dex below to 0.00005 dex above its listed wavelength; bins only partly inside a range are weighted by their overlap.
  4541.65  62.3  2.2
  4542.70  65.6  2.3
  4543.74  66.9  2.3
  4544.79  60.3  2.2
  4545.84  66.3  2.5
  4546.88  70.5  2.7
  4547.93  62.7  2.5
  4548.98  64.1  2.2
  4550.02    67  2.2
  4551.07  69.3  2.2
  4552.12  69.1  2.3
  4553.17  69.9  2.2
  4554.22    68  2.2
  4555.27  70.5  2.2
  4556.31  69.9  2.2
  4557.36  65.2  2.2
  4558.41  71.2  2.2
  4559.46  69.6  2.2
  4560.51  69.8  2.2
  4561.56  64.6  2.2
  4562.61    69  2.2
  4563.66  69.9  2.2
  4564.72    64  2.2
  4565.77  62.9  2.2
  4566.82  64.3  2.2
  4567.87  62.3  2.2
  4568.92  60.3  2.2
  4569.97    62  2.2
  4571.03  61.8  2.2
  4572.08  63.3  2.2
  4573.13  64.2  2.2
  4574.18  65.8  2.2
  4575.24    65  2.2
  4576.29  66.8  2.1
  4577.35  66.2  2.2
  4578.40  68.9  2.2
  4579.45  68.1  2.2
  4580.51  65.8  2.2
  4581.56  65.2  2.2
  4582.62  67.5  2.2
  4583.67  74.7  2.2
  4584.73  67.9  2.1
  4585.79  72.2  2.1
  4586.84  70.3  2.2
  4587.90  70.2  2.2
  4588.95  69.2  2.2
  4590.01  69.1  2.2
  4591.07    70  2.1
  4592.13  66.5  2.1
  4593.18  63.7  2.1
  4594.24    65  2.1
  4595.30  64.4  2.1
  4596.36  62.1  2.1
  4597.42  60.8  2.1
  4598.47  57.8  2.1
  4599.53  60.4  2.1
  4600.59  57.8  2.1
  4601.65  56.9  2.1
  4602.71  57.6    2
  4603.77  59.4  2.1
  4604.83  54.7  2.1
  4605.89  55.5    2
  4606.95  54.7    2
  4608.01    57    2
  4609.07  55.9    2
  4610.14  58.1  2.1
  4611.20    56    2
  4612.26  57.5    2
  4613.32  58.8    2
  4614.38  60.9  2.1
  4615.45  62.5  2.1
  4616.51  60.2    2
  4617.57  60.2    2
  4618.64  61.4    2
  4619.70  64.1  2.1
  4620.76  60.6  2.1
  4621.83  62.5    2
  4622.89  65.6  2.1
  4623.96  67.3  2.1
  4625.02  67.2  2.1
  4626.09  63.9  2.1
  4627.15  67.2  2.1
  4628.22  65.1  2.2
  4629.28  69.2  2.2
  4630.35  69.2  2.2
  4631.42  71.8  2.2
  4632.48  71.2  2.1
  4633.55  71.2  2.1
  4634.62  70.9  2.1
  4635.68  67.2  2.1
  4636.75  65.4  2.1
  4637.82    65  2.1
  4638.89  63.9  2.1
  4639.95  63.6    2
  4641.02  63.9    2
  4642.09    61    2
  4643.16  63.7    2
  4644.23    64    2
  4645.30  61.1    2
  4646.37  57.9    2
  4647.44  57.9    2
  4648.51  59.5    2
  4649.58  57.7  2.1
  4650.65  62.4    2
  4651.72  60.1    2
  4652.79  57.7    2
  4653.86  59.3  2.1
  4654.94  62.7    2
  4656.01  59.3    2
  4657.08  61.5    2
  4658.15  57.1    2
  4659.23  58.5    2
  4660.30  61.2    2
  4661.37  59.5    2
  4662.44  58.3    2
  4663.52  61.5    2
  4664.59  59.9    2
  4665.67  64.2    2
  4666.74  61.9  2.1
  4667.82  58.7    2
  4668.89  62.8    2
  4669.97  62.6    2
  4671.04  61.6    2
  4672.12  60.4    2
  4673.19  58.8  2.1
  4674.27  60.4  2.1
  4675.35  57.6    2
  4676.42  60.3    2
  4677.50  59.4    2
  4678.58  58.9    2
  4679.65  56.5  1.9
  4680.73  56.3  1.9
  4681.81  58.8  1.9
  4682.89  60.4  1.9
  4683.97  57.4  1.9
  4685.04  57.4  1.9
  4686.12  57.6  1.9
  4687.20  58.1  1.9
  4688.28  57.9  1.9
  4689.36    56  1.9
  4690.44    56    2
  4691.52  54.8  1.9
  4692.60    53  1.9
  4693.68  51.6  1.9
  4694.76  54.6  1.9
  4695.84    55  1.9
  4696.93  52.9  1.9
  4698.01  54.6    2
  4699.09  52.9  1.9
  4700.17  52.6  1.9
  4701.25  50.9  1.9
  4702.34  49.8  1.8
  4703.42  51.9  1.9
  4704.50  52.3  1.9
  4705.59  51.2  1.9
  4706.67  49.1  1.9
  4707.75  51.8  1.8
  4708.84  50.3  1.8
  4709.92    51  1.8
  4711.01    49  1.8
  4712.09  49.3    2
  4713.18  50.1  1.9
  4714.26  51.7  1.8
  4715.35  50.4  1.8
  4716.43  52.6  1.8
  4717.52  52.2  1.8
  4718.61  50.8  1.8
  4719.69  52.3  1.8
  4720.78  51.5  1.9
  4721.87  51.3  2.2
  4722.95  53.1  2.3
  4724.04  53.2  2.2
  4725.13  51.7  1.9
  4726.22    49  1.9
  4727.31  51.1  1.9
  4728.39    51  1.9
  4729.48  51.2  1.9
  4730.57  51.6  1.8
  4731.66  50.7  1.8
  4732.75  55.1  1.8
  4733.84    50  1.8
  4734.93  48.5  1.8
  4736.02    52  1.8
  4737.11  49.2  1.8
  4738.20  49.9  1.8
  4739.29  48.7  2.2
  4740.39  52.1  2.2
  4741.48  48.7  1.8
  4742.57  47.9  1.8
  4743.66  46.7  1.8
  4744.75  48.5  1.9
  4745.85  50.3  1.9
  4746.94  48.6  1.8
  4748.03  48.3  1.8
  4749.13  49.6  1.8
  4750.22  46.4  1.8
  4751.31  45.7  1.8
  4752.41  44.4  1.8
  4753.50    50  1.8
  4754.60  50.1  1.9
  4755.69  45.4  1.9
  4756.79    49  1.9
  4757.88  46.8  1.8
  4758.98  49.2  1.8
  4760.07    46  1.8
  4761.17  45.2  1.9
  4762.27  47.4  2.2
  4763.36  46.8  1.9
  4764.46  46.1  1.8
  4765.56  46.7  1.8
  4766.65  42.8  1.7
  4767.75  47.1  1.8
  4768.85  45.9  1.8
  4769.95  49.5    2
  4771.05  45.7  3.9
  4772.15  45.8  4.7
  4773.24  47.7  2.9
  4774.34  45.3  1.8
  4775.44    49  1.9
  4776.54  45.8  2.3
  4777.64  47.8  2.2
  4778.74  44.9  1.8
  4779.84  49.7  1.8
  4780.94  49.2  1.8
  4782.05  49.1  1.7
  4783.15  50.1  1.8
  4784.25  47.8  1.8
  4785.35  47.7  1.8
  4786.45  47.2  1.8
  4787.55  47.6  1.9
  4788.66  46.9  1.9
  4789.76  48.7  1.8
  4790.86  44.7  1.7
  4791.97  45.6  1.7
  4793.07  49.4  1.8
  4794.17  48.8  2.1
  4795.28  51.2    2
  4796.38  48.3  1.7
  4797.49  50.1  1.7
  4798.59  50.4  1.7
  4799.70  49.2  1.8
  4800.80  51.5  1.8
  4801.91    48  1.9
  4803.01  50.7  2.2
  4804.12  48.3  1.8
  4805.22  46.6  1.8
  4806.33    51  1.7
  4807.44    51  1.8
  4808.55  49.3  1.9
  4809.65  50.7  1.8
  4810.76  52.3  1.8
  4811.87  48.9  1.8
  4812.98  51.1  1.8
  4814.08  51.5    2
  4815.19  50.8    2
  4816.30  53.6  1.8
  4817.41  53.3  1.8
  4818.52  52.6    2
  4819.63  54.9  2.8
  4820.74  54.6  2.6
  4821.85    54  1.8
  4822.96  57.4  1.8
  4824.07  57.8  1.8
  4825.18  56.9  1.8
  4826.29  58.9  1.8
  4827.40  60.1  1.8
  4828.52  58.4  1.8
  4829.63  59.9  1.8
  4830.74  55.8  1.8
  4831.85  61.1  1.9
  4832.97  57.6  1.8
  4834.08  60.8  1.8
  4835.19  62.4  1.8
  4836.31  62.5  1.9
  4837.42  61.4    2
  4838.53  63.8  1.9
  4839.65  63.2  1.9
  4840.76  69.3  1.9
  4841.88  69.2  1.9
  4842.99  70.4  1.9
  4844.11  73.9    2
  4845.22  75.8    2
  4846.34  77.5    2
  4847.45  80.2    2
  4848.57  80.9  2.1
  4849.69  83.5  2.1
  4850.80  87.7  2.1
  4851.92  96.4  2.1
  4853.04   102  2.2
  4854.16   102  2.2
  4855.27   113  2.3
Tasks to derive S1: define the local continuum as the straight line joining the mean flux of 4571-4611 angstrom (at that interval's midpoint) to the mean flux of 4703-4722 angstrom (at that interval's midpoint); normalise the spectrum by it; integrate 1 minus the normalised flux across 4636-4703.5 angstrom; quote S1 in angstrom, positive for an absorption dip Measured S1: -3.97 angstrom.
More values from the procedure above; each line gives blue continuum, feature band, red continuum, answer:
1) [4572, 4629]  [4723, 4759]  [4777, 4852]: 5.77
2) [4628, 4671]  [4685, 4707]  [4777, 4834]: 2.08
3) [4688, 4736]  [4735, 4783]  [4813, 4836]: 5.47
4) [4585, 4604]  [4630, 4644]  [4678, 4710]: -1.54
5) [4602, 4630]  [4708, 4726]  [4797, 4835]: 1.88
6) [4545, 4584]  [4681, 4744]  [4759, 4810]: 2.02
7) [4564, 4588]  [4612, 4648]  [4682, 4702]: -1.95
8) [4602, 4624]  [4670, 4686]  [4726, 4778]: -1.42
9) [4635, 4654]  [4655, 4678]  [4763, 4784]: -0.37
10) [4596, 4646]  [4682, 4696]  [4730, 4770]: -0.33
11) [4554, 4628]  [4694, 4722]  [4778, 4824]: 2.29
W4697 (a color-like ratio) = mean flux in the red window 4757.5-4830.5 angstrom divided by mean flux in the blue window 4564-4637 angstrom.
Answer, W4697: 0.78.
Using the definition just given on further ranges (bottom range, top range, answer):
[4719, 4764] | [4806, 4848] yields 1.20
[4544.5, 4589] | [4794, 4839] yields 0.81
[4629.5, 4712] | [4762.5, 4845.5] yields 0.90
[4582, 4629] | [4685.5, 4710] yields 0.85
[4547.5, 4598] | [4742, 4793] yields 0.71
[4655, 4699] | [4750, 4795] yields 0.81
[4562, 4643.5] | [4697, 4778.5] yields 0.77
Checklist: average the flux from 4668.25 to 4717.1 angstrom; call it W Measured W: 55.1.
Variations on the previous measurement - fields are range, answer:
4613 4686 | 62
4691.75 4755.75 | 50.7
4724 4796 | 48.3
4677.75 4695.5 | 56.6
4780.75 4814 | 49.1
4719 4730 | 51.6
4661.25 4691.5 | 59.2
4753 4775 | 46.9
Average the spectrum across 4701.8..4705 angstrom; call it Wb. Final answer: 51.4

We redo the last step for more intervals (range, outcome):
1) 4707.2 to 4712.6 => 50.3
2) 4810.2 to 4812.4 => 50.5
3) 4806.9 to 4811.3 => 50.8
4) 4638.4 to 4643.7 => 63.3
